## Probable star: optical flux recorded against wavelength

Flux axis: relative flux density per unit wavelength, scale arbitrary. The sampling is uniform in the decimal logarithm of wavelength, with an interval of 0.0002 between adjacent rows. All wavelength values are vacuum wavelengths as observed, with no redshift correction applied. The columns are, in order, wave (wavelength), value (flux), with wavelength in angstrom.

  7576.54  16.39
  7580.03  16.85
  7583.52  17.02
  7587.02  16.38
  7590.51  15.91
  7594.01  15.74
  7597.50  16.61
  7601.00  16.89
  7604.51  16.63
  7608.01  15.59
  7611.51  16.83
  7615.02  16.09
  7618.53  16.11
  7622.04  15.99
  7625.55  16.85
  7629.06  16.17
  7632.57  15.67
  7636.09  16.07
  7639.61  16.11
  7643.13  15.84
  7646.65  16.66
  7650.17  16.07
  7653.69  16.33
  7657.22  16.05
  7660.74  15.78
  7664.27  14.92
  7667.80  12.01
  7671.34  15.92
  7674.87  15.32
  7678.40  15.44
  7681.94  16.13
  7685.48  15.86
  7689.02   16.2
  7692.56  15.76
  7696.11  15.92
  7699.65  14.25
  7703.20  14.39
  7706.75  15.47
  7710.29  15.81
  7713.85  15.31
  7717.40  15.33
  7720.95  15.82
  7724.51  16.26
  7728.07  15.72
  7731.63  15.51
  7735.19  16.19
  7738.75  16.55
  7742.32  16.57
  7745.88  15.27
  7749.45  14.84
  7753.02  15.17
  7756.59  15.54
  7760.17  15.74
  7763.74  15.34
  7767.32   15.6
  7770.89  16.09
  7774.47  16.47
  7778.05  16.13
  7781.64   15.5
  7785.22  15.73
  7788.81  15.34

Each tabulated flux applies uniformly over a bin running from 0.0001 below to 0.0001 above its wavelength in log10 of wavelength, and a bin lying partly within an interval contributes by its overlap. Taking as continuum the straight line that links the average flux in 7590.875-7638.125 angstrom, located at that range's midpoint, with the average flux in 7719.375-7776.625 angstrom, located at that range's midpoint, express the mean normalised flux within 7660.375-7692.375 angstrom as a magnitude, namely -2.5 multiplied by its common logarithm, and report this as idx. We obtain 0.052 mag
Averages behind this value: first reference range 16.2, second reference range 15.8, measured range 15.3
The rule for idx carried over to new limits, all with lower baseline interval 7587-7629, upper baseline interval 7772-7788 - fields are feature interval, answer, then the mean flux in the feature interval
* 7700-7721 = 0.06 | 15.2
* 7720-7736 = 0.01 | 15.9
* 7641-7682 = 0.05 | 15.5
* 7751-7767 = 0.04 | 15.4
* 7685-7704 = 0.05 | 15.4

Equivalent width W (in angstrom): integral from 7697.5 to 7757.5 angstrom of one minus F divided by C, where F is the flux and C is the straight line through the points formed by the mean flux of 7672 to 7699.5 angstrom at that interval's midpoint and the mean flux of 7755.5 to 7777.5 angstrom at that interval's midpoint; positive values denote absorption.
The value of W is 0.9 angstrom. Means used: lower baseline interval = 15.7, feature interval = 15.5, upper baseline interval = 15.8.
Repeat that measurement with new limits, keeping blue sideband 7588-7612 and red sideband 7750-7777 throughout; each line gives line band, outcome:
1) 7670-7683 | 0.3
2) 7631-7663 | 0.1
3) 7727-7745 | -0.3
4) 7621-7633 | 0.0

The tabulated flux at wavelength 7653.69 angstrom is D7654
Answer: 16.33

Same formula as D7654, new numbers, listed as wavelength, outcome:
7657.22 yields 16.05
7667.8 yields 12.01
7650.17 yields 16.07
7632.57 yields 15.67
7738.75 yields 16.55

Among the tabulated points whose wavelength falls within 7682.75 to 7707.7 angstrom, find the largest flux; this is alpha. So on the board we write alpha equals 16.2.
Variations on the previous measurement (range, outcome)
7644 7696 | 16.66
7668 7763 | 16.57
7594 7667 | 16.89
